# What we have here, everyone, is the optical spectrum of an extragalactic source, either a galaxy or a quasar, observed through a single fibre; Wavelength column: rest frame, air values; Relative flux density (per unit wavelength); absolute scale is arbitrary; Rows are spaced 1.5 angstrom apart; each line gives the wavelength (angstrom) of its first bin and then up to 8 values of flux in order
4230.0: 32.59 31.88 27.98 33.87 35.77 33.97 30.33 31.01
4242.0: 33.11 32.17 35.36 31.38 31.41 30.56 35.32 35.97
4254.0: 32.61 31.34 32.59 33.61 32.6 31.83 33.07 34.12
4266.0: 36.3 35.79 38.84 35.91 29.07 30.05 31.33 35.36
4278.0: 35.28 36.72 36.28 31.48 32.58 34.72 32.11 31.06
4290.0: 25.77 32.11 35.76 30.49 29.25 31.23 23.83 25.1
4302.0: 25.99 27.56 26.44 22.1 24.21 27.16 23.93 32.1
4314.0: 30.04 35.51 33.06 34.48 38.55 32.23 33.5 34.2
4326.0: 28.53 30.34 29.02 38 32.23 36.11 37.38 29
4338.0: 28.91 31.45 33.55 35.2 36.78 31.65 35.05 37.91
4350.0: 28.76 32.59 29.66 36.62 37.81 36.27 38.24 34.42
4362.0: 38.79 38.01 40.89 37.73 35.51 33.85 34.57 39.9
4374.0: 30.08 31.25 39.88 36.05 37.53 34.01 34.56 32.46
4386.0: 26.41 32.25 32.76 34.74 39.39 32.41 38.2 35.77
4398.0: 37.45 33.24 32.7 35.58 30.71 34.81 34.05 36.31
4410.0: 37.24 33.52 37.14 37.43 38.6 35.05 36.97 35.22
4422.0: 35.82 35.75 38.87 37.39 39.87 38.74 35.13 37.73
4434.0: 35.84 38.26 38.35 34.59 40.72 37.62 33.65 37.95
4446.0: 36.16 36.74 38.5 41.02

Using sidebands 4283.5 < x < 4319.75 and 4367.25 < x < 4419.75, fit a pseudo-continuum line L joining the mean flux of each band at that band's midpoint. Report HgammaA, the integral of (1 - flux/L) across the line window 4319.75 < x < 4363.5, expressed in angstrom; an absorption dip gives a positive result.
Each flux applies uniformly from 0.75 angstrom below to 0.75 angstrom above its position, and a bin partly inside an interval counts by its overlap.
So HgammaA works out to -2.8 angstrom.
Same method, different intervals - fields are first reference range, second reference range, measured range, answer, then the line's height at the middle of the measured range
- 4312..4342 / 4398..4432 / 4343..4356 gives -0.1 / 33.7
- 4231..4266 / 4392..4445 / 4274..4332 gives 5.0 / 33.9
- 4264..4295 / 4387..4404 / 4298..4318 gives 3.6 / 33.7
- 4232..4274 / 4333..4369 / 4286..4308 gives 3.6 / 33.9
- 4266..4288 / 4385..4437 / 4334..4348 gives 0.6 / 34.8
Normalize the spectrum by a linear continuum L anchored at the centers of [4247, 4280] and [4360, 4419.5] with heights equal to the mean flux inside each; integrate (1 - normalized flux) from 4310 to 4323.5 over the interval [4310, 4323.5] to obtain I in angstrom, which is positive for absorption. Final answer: 0.7 angstrom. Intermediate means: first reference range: 33.6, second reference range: 35.3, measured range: 32.5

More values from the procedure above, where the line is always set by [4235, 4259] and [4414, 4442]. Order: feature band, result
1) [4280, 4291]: 0.56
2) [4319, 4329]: 0.61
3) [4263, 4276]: -0.18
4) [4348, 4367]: -0.19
